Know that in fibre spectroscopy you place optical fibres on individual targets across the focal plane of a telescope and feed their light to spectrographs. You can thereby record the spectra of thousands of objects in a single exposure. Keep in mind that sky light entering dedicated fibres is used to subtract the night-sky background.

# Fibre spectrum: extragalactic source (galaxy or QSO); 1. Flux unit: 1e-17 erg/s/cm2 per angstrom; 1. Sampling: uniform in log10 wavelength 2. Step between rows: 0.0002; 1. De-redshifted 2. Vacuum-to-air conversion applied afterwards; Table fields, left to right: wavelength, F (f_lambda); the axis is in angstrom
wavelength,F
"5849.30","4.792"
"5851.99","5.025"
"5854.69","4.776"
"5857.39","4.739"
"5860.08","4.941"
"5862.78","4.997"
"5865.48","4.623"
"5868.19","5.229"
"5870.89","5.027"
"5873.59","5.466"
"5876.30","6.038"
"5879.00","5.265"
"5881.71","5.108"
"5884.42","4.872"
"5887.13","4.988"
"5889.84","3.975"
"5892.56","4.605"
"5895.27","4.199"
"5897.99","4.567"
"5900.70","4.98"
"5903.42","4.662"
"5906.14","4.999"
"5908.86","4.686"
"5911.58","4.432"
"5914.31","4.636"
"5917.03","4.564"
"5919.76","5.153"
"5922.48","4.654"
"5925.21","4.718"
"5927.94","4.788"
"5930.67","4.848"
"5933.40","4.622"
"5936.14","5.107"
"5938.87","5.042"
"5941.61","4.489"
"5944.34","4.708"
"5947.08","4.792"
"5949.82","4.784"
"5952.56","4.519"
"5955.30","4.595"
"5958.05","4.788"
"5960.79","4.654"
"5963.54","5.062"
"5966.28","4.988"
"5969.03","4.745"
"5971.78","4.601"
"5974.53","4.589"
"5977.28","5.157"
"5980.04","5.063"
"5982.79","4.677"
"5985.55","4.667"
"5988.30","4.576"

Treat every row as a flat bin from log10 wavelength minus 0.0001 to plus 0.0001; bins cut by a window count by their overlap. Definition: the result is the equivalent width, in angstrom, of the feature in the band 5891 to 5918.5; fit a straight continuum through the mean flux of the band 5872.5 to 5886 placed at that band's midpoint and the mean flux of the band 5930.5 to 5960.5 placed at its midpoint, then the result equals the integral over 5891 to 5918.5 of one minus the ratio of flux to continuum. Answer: 2.6 angstrom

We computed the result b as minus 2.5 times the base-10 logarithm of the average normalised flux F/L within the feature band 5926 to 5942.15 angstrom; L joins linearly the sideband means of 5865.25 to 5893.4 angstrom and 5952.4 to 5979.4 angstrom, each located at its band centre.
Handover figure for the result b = 0.01 mag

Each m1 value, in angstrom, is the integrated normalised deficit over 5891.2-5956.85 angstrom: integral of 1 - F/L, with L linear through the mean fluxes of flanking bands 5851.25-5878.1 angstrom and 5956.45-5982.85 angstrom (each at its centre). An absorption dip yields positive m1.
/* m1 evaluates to 3.08 angstrom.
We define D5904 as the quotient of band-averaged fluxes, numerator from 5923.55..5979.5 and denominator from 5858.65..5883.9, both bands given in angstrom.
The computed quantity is 0.9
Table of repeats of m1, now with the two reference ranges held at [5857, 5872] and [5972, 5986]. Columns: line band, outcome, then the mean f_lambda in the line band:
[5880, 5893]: 0.5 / 4.73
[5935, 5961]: 0.6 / 4.75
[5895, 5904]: 0.5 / 4.65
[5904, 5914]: 0.4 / 4.69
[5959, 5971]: 0.0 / 4.85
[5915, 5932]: 0.3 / 4.78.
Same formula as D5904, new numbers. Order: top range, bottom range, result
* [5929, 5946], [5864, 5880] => 0.91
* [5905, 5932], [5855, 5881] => 0.92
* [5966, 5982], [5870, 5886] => 0.91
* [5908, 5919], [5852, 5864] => 0.94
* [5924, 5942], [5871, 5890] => 0.93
